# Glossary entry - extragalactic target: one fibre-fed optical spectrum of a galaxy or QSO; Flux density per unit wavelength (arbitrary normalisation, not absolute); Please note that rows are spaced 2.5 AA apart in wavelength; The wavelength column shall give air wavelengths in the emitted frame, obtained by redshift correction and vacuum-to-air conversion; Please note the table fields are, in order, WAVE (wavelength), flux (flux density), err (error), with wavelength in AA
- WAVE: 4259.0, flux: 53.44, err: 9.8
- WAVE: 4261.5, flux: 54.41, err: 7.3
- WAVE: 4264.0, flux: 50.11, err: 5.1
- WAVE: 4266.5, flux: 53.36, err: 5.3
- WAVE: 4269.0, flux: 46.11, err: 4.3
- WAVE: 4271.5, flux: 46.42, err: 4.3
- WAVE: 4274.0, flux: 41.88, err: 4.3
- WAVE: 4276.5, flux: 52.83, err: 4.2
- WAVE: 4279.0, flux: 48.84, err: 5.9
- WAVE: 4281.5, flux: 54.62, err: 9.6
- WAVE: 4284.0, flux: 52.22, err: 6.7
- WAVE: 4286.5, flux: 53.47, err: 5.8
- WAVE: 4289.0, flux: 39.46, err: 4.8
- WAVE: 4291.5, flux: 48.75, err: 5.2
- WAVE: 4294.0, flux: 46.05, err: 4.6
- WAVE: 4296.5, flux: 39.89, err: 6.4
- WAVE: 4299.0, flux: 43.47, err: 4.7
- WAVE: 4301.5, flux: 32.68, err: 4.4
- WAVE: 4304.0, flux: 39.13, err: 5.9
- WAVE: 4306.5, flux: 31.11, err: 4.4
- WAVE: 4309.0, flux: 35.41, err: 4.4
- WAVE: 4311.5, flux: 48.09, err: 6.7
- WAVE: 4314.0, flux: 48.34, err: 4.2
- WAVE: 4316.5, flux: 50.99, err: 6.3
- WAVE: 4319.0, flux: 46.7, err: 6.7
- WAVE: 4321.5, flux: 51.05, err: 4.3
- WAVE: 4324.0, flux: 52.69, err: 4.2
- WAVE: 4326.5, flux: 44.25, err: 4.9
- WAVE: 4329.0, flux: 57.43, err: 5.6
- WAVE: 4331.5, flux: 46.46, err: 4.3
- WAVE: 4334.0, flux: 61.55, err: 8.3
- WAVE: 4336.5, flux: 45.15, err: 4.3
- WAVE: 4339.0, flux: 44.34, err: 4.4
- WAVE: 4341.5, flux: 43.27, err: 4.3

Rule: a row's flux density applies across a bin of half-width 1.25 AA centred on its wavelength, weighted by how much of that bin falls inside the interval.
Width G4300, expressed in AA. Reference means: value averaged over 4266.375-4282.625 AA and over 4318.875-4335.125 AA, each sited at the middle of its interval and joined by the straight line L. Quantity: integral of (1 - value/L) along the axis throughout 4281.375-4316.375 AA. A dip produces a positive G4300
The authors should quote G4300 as 4.5 AA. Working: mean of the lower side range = 48.8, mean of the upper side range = 51.7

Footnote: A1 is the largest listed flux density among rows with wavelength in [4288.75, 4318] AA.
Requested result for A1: 50.99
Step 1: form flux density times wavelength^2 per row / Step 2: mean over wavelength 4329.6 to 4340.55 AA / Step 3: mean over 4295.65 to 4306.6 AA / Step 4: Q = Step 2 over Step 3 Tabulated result 1.34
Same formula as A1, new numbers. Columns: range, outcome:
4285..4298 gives 53.47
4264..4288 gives 54.62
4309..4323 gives 51.05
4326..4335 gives 61.55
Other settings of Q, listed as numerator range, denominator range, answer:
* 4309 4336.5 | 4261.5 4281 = 1.04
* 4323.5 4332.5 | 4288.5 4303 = 1.22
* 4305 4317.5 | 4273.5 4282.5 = 0.86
